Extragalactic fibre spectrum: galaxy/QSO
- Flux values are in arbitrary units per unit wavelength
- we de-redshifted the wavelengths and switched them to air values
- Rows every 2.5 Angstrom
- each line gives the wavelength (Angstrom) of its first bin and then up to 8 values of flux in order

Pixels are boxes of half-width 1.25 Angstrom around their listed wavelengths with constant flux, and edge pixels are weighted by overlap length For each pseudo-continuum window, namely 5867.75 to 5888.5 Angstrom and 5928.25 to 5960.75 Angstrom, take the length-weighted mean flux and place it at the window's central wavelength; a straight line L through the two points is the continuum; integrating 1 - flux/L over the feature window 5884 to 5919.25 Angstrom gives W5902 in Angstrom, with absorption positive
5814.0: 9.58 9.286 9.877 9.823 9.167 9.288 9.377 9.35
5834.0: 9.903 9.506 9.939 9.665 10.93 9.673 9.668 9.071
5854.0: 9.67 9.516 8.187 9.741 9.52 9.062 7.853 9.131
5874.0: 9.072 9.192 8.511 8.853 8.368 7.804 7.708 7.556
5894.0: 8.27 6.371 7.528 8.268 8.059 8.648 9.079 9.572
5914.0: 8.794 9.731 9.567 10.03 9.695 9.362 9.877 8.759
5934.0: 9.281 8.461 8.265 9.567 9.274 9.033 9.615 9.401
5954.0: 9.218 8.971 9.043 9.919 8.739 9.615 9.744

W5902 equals 1.8 Angstrom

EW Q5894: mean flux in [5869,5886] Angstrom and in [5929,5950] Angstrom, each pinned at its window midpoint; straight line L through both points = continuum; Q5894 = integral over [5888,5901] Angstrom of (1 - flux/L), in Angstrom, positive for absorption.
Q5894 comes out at 1.91 Angstrom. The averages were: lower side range 8.73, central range 7.53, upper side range 9.08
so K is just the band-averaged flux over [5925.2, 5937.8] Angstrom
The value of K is 9.15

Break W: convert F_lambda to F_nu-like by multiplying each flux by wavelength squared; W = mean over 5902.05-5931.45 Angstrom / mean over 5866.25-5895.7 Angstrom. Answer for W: 1.1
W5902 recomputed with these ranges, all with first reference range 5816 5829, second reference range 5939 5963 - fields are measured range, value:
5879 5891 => 1.5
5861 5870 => 0.4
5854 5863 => 0.2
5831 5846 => -0.7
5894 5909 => 2.3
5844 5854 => -0.2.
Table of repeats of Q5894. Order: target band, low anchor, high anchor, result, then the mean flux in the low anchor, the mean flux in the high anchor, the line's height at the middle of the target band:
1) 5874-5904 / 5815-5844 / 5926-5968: 4.2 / 9.62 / 9.2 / 9.41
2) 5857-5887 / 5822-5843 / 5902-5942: 1.8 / 9.55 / 9.15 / 9.37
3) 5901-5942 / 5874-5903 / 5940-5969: -2.0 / 8.08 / 9.32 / 8.7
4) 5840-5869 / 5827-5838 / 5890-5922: -0.7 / 9.53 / 8.53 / 9.23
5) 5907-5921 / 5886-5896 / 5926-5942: -1.5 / 7.73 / 9.05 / 8.43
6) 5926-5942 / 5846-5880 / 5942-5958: 0.3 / 9.13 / 9.26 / 9.24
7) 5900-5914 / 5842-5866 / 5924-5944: 0.8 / 9.54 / 9.13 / 9.27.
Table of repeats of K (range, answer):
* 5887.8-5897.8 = 7.48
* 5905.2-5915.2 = 9.02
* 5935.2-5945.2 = 8.89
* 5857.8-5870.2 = 8.88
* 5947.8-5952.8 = 9.5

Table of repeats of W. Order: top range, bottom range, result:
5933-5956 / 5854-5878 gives 1.03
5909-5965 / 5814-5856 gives 1.00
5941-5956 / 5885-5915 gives 1.16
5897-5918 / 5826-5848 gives 0.91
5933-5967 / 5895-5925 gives 1.06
